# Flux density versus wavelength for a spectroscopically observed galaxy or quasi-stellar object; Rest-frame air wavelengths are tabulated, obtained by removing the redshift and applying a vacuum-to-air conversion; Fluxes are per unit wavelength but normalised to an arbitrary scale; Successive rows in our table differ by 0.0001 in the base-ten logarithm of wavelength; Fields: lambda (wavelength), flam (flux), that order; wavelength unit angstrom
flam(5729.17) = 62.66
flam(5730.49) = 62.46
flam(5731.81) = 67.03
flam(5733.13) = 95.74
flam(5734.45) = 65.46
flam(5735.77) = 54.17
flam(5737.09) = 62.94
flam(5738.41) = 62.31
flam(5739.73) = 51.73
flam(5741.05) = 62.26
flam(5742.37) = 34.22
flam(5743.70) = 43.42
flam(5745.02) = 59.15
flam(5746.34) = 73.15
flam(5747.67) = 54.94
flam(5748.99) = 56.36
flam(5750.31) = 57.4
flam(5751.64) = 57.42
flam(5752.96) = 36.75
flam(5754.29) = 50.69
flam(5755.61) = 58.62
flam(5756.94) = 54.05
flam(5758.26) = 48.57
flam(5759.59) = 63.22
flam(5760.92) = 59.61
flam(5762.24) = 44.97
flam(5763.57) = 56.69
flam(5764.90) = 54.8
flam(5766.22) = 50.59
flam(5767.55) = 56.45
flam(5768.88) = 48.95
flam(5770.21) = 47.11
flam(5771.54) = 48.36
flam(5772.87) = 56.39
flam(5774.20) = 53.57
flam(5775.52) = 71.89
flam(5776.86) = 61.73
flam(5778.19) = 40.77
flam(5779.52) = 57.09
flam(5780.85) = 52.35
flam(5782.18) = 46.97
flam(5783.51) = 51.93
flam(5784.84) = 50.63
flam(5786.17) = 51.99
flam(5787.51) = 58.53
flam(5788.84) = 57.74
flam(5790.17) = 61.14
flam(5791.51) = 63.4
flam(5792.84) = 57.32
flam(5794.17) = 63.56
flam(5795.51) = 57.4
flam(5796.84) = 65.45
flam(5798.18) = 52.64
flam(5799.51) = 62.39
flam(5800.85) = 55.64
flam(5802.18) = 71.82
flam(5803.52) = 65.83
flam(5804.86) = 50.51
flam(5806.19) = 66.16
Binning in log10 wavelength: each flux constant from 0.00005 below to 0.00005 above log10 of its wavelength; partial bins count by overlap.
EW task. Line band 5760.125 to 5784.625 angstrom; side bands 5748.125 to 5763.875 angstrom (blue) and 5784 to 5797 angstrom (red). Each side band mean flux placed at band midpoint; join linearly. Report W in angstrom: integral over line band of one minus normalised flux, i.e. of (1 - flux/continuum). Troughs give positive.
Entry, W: 1.1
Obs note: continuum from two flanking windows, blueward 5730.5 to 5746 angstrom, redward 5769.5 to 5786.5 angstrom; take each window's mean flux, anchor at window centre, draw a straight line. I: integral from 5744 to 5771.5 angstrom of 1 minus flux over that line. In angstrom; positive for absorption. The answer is 1.3 angstrom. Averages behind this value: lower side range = 60.3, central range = 54.2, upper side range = 53.2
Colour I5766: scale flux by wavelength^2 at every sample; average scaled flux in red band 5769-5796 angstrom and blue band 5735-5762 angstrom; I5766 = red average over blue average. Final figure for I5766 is 1.0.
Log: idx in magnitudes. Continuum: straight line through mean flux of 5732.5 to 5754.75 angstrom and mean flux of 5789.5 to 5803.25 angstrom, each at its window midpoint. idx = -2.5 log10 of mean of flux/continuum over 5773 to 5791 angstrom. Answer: 0.094 mag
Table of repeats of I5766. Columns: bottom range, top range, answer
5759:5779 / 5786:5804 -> 1.12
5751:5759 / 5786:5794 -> 1.17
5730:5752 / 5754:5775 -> 0.90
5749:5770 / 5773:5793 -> 1.06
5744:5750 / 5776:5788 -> 0.89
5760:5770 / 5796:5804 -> 1.18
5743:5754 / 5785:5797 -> 1.10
